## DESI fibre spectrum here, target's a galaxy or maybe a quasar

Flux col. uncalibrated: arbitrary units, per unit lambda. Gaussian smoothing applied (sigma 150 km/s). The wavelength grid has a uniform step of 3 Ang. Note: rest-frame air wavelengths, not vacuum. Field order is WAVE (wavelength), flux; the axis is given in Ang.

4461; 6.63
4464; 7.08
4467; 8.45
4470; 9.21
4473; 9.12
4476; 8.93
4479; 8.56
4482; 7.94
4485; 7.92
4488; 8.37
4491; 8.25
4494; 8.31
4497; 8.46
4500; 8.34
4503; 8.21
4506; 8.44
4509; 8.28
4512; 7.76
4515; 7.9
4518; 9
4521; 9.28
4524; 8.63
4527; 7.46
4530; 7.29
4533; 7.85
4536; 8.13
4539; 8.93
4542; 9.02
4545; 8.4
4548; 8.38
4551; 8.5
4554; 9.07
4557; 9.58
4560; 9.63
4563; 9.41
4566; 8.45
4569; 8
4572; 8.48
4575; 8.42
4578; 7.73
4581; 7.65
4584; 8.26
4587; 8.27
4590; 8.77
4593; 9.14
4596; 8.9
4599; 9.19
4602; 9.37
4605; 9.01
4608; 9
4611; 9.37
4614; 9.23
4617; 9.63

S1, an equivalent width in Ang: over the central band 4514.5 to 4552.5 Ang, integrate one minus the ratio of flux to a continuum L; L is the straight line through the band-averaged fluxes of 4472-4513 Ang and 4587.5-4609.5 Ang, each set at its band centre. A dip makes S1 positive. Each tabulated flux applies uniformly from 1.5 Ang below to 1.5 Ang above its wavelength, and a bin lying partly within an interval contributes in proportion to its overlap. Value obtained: 1.00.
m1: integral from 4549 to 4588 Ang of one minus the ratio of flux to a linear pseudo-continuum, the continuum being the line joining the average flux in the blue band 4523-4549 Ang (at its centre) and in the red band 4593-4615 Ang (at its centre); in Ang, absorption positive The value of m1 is 0.4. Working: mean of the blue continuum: 8.22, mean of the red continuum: 9.15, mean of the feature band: 8.57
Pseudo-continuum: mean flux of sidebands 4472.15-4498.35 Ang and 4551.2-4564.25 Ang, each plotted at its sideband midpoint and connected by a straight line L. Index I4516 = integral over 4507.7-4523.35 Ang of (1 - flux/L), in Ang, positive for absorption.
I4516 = 0.6 Ang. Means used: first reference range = 8.41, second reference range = 9.33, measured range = 8.46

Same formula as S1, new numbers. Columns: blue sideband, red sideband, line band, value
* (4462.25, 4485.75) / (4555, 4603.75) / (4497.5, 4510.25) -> 0.2 Ang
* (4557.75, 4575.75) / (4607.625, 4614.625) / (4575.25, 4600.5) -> 1.4 Ang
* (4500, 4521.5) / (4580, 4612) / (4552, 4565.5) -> -1.1 Ang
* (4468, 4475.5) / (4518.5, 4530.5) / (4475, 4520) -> 2.0 Ang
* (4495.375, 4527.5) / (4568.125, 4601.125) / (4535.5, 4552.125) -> -0.3 Ang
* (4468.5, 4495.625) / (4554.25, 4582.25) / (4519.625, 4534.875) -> 0.8 Ang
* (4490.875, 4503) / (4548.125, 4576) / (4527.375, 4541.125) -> 0.9 Ang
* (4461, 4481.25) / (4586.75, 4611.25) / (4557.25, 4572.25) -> -0.1 Ang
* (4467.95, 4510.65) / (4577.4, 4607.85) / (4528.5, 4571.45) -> -0.2 Ang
